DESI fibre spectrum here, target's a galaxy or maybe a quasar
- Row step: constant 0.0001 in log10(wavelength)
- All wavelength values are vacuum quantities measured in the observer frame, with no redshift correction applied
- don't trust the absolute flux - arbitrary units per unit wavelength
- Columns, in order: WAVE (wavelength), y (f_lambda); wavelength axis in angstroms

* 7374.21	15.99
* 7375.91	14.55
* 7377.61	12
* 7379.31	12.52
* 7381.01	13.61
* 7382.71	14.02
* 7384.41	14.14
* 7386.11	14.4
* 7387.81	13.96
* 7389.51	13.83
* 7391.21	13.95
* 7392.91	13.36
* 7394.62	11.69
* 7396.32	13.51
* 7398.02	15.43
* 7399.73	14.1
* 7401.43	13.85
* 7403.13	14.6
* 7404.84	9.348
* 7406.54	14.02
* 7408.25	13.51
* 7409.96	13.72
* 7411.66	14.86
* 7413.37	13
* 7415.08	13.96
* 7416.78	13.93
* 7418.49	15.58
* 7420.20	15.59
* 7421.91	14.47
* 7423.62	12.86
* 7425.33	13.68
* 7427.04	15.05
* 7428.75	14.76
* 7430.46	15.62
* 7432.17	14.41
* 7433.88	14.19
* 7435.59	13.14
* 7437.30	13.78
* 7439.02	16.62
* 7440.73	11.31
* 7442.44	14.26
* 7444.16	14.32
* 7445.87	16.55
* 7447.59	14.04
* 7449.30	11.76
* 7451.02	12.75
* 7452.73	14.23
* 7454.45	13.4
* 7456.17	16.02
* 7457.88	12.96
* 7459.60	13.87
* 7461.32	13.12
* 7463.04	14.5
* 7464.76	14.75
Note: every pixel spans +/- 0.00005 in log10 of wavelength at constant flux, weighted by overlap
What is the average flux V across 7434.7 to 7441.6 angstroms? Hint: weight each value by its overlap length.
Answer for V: 13.7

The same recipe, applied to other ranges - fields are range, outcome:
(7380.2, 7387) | 14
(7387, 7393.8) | 13.8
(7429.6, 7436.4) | 14.4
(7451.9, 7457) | 14.5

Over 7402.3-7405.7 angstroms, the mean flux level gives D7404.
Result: 12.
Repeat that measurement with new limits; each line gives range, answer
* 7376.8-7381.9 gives 12.7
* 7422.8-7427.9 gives 13.9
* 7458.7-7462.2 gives 13.5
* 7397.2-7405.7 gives 13.5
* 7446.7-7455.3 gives 13.2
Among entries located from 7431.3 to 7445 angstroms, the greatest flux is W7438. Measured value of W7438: 16.62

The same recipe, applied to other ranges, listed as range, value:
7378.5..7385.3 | 14.14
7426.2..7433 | 15.62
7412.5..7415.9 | 13.96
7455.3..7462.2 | 16.02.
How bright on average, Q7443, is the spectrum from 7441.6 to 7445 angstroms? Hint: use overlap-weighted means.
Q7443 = 14.3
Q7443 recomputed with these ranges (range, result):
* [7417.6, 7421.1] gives 15.5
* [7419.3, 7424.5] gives 14.3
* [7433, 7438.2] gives 13.7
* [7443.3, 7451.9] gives 13.9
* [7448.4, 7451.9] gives 12.3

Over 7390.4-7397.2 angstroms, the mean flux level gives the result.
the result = 13.1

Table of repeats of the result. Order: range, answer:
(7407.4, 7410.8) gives 13.6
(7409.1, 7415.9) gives 13.9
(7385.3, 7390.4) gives 14.1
